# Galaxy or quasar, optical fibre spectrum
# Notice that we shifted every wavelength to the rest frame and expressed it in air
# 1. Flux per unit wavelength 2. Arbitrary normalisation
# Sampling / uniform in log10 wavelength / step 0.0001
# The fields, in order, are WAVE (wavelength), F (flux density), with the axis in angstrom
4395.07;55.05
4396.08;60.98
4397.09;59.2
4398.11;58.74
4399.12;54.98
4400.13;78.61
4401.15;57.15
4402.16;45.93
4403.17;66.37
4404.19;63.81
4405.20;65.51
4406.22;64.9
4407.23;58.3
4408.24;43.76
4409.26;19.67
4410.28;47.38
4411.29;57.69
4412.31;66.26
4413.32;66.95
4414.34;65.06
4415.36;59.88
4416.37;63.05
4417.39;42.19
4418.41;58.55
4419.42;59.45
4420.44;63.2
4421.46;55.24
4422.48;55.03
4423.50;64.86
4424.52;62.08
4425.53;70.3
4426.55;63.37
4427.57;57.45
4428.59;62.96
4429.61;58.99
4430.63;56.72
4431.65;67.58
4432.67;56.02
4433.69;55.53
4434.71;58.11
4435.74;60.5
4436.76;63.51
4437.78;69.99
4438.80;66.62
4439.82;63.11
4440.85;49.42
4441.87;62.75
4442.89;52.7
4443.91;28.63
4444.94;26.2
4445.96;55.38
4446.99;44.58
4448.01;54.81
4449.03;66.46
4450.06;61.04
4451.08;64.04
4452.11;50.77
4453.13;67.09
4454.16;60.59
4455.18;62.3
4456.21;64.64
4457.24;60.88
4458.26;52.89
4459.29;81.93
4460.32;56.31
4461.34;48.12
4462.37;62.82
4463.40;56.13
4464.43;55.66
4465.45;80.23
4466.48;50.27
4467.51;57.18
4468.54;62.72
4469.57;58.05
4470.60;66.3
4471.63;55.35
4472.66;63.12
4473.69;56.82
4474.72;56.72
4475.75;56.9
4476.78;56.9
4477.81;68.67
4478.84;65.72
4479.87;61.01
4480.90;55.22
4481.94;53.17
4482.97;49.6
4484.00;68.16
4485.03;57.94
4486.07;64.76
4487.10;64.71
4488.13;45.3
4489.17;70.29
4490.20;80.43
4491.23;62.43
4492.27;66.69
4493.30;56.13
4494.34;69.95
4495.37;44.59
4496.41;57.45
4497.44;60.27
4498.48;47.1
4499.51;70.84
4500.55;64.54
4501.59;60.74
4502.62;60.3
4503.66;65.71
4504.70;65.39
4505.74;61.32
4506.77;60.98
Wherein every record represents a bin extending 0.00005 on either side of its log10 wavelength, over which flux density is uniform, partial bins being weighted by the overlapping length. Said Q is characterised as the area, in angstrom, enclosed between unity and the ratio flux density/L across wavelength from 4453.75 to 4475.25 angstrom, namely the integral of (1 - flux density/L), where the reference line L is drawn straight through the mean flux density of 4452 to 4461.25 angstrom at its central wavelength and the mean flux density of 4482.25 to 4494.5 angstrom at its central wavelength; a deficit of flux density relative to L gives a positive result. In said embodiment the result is 0.6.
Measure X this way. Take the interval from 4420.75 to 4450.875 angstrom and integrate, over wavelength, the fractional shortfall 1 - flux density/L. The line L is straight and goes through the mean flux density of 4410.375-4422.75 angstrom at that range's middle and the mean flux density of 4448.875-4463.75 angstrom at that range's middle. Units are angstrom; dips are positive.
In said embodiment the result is 1.15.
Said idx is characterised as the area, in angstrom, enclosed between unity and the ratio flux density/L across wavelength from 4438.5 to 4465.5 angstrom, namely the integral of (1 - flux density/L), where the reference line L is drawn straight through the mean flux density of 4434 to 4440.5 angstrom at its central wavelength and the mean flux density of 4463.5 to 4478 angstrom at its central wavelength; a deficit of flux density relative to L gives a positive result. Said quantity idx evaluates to 1.9 angstrom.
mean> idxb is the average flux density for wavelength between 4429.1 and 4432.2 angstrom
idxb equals 61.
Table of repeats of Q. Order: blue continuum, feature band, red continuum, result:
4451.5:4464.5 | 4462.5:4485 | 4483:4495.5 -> 0.62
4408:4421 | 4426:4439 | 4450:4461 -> -0.71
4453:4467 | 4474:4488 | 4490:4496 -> 0.55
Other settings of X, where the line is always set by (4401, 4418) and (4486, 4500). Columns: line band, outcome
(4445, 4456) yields 0.2 angstrom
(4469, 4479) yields 0.0 angstrom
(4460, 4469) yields 0.1 angstrom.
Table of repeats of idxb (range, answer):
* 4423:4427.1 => 65.2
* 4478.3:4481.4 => 60.8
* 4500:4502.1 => 62.5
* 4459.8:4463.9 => 55.9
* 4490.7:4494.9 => 63.7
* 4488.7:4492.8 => 70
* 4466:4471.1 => 58.9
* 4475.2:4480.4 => 61.9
